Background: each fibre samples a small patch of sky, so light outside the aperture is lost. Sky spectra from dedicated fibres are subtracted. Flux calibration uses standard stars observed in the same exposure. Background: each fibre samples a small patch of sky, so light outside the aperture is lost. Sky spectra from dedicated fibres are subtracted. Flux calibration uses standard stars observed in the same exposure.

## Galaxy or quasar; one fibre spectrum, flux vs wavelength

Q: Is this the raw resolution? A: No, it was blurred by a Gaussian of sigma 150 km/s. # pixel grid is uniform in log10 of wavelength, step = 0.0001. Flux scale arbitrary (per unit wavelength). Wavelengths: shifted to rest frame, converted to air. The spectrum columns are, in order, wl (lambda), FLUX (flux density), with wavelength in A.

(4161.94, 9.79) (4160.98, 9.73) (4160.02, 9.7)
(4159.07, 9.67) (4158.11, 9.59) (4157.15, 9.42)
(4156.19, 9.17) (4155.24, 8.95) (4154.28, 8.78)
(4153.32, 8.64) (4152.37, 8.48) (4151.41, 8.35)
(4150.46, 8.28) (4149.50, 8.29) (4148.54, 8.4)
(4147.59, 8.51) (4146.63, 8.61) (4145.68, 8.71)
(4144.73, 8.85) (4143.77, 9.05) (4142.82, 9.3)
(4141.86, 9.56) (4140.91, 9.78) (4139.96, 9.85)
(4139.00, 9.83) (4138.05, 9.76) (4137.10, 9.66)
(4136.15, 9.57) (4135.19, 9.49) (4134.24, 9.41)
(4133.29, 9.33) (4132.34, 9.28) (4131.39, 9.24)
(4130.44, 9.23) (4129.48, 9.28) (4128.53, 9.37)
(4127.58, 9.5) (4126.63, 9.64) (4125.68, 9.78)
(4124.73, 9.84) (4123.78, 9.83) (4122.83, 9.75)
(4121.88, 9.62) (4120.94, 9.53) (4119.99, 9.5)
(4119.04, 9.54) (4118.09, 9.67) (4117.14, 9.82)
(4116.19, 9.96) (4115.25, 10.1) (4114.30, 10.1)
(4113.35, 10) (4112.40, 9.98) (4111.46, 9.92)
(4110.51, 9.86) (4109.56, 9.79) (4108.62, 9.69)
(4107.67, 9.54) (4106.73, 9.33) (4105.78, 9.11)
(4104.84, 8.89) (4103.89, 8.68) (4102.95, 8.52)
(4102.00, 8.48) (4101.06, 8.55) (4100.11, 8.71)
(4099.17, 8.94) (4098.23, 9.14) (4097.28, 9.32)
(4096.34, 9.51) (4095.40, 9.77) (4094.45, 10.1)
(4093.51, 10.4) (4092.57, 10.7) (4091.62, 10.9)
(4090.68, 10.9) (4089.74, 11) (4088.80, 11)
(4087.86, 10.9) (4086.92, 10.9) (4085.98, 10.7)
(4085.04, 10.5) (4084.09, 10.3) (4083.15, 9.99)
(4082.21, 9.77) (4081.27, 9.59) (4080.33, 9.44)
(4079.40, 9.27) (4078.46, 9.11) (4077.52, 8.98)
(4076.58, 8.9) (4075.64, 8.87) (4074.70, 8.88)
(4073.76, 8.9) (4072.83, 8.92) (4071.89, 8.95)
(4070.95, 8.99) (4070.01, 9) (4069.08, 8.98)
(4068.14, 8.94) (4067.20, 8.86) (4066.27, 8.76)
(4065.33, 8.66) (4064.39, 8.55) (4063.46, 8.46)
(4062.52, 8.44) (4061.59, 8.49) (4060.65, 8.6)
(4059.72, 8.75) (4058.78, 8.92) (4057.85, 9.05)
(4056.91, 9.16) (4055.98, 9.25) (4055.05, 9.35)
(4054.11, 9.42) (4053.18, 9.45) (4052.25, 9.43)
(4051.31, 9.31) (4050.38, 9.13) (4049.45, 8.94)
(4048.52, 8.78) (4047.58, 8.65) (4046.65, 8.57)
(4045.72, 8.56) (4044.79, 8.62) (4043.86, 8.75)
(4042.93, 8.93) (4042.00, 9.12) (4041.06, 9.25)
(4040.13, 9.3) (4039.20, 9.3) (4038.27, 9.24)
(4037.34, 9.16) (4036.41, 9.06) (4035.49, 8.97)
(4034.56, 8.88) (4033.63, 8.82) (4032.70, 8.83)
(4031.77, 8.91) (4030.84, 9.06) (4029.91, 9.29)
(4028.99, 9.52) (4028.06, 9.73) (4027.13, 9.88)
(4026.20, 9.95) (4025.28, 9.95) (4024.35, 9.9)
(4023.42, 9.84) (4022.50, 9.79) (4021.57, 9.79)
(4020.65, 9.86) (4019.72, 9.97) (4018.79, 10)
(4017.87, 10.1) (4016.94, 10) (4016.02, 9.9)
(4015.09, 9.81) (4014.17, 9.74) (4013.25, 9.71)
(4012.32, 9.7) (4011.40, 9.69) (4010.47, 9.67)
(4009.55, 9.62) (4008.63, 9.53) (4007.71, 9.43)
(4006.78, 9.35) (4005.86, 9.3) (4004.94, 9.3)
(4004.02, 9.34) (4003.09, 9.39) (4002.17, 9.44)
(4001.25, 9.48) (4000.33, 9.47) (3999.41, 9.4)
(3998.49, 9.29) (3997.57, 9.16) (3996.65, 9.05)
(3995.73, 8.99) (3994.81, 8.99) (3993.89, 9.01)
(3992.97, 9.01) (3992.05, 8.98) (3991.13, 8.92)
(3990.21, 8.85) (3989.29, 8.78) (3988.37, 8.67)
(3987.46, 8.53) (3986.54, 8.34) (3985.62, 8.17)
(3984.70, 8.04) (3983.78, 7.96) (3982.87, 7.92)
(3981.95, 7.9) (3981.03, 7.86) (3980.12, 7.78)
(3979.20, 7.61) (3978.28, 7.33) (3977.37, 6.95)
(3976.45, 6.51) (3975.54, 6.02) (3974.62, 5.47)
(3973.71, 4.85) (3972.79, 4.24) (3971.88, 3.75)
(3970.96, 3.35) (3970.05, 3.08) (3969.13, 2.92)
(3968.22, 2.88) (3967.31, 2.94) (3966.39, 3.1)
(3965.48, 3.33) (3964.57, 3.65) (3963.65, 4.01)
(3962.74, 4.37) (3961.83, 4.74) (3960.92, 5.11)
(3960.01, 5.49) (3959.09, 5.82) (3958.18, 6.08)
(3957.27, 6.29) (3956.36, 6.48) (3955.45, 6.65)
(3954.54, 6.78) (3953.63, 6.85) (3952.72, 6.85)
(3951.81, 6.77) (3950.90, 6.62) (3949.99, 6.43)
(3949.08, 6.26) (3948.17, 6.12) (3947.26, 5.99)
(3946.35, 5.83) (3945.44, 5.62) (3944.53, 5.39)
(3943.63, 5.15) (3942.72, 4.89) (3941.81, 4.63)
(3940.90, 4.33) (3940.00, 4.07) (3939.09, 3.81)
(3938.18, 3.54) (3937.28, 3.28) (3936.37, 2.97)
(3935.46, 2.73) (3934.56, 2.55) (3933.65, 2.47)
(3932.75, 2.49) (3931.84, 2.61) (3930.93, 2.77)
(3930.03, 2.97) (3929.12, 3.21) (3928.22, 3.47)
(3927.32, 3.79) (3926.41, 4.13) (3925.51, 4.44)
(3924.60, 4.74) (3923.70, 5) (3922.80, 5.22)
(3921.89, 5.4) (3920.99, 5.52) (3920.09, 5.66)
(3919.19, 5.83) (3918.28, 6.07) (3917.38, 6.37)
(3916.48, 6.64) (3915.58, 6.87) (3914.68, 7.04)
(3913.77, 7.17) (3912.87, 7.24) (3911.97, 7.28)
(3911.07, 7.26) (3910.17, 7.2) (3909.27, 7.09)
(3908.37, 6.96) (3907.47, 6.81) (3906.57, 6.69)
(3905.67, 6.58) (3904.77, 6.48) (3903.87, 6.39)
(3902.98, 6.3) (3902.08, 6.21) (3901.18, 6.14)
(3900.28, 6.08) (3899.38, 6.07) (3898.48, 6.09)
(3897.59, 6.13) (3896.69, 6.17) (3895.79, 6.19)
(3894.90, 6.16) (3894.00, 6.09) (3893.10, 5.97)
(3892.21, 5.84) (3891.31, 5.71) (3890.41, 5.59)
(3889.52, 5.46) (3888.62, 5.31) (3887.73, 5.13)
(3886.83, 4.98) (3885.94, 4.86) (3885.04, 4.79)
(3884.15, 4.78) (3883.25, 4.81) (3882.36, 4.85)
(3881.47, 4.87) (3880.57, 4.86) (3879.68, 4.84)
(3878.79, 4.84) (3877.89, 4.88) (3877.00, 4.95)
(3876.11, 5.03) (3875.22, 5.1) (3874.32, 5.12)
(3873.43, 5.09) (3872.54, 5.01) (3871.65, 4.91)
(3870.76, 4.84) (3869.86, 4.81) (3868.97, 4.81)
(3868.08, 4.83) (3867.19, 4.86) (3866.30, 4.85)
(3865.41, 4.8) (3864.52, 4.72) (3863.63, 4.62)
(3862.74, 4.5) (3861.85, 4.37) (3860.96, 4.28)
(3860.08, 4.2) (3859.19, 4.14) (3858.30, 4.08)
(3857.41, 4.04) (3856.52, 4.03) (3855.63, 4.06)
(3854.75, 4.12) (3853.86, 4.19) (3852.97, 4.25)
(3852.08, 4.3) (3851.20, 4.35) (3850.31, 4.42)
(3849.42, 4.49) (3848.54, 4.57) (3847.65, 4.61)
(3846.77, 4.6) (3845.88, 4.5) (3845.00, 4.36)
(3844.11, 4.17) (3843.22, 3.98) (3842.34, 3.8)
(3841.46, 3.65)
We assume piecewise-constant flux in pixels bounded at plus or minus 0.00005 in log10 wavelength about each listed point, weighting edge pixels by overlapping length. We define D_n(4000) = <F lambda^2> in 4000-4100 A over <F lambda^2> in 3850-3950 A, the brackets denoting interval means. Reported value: 2.0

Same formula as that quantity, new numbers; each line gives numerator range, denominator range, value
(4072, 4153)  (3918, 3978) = 2.18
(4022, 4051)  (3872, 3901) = 1.84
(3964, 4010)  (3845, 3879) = 1.73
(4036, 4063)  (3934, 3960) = 1.78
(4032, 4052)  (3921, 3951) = 2.19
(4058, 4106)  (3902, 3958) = 1.87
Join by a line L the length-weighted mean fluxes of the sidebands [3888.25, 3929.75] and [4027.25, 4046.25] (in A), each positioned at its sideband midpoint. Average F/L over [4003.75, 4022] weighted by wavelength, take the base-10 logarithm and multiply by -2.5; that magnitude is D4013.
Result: -0.14 mag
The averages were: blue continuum 5.94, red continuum 9.08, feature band 9.7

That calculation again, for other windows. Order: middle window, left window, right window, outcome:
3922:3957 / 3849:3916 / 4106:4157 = 0.32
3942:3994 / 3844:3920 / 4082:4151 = 0.13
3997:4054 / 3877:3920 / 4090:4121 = -0.15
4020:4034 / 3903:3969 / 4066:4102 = -0.21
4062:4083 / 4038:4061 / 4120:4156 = 0.01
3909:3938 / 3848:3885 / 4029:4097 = 0.21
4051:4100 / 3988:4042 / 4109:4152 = 0.00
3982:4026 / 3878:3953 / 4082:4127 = -0.24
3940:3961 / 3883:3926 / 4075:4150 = 0.15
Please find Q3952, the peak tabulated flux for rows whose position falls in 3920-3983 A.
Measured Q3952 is 7.92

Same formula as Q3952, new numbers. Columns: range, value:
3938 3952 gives 6.77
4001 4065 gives 10.1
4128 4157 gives 9.85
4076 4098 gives 11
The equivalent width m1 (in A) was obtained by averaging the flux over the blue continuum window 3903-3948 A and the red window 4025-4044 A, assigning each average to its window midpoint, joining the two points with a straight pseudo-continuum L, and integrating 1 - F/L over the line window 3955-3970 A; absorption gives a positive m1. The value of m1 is 4.4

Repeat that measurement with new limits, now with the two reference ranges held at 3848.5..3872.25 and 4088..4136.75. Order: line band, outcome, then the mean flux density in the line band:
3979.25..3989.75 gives -1.7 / 8.16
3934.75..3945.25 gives 3.5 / 4.08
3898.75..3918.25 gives -4.4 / 6.69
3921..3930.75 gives 2.6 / 4.26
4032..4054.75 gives -2.2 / 9.02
